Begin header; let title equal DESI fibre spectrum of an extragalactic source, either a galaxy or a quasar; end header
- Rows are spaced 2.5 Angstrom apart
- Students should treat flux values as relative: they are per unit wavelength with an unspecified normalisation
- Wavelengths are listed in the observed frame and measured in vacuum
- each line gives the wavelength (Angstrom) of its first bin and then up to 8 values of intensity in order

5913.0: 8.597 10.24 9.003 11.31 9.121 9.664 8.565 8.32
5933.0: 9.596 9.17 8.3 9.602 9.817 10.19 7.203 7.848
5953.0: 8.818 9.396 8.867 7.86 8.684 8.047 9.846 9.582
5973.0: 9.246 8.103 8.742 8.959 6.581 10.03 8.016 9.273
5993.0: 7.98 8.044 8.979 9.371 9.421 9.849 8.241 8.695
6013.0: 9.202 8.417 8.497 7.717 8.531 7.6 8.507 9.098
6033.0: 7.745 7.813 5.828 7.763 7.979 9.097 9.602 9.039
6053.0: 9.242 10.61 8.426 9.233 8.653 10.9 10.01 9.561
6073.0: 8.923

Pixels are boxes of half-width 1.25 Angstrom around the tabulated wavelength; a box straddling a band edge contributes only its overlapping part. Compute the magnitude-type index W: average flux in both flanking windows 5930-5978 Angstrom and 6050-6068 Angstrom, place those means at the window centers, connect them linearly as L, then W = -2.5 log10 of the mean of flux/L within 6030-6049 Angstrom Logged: 0.17 mag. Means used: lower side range 8.87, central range 8.06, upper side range 9.5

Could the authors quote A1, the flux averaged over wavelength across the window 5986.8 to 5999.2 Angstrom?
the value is 8.46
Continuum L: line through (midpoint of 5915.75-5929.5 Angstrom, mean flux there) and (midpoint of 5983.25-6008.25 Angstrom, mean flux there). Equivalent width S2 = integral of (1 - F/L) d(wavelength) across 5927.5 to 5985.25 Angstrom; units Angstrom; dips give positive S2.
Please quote 2.9 Angstrom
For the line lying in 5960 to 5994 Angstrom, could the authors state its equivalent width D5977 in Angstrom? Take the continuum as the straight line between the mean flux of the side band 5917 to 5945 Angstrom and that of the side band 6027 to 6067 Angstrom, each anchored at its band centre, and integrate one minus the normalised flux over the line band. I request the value 1.6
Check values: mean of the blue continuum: 9.34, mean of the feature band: 8.66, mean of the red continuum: 8.73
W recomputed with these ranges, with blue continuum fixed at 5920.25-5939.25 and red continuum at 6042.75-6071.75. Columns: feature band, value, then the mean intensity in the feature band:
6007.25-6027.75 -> 0.117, 8.37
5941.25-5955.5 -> 0.039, 8.86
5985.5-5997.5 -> 0.089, 8.55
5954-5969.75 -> 0.049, 8.81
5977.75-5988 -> 0.093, 8.49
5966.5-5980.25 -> 0.019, 9.07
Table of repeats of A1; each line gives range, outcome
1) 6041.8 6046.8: 8.55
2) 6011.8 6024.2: 8.47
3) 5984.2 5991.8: 9.08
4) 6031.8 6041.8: 7.29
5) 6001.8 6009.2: 9.17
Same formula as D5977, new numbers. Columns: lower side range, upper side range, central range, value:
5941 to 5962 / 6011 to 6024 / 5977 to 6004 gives -0.2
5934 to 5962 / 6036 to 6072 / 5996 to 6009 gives -0.3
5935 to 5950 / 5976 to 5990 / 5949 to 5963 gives 0.4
